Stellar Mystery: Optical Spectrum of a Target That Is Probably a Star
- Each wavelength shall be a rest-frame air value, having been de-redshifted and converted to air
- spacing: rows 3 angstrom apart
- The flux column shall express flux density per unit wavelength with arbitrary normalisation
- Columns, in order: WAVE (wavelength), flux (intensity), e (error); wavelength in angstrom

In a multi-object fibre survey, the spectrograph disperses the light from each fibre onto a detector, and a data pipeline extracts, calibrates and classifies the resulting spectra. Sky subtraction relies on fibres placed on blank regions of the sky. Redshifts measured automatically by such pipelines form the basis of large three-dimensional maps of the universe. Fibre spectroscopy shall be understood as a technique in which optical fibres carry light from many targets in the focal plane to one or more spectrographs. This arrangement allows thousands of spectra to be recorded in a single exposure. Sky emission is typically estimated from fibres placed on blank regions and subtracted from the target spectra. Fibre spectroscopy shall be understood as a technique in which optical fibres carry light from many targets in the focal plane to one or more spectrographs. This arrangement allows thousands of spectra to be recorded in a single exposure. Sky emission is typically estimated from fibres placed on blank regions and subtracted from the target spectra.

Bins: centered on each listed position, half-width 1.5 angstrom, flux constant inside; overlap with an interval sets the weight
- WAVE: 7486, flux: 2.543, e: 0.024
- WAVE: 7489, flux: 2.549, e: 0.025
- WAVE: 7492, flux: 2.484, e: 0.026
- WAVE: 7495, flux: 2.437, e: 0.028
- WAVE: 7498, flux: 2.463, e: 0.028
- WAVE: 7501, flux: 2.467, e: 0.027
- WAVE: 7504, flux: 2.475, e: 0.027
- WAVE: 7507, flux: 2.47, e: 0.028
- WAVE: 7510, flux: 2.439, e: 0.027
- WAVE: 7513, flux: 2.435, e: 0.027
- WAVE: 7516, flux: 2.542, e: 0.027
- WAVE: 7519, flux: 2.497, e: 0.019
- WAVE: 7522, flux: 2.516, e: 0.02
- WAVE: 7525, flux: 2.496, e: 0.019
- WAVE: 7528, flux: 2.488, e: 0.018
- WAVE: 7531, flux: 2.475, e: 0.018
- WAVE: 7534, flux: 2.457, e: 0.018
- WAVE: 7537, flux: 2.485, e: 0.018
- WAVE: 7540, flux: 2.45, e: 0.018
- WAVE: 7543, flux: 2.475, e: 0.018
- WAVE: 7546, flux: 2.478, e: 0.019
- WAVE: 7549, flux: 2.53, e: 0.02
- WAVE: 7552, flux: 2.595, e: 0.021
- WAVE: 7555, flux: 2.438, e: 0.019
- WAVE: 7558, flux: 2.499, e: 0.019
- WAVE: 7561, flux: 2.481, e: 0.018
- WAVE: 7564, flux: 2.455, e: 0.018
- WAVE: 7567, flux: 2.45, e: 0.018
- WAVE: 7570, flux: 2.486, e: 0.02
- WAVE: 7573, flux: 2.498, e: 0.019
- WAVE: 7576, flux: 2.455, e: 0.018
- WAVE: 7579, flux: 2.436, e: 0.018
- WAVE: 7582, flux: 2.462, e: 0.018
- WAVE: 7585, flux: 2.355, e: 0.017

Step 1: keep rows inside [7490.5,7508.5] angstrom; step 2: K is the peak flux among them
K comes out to 2.484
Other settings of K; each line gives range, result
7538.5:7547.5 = 2.478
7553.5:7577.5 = 2.499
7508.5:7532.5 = 2.542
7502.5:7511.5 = 2.475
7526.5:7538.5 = 2.488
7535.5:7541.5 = 2.485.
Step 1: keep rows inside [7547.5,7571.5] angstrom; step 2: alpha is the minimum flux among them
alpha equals 2.438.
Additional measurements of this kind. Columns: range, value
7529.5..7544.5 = 2.45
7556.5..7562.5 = 2.481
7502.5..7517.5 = 2.435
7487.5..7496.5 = 2.437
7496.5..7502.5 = 2.463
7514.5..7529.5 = 2.488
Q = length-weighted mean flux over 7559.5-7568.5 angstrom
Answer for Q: 2.46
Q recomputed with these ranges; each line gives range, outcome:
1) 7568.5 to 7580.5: 2.47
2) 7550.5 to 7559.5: 2.51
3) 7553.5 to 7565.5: 2.47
